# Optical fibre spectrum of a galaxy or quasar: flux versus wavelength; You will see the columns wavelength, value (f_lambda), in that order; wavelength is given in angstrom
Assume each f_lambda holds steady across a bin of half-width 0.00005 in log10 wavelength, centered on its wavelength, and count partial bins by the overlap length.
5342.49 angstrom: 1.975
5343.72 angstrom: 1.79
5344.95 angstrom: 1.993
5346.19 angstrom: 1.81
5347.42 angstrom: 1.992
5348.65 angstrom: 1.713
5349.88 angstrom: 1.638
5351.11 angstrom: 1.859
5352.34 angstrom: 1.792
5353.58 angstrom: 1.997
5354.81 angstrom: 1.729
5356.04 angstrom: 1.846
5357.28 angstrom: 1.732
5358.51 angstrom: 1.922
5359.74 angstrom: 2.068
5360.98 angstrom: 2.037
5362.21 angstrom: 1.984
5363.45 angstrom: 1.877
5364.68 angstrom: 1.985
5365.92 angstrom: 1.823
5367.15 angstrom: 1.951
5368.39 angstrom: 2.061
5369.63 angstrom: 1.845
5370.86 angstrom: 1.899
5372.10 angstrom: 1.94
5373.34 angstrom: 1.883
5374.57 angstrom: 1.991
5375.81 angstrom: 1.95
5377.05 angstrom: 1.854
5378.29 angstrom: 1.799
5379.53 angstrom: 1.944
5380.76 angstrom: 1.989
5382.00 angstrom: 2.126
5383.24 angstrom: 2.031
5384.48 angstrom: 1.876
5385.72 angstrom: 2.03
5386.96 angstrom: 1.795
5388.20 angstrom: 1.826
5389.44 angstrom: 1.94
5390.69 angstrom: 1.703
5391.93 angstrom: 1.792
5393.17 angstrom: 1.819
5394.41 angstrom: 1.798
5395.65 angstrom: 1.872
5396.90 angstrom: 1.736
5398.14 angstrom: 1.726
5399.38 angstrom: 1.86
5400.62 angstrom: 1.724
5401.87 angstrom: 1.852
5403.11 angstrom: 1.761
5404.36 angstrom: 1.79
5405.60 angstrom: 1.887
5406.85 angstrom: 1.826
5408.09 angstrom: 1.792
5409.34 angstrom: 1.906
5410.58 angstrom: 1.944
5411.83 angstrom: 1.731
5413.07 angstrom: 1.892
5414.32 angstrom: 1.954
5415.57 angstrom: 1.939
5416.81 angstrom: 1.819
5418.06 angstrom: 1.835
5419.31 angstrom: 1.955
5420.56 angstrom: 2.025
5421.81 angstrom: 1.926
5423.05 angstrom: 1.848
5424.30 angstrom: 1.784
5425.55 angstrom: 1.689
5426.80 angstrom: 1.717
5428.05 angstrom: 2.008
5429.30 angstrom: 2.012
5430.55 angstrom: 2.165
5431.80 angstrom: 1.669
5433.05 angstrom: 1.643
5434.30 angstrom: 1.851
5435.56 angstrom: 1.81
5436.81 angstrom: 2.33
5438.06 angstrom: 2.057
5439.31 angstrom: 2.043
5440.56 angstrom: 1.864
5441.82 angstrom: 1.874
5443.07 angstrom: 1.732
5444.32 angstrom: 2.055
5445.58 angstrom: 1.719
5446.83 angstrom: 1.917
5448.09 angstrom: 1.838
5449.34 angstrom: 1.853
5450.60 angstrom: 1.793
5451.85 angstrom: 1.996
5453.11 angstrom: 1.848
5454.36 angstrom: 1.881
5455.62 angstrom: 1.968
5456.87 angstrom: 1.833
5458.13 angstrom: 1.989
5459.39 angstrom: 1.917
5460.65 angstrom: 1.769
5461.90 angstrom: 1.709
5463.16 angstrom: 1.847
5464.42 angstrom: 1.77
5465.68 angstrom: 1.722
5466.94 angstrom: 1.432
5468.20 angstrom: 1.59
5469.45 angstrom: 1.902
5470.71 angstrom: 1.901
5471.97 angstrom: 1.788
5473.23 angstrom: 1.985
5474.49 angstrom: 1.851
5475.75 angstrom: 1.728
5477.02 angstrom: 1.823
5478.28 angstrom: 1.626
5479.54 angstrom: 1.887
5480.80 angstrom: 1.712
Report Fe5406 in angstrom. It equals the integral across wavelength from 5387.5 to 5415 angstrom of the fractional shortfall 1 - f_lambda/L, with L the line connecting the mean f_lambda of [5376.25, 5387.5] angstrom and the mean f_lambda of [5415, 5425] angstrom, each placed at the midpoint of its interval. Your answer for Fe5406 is 1.30 angstrom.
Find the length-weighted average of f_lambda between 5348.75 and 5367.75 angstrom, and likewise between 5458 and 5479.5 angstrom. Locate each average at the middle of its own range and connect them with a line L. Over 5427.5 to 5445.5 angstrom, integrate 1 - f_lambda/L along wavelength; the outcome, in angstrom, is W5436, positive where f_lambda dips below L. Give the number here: -1.2 angstrom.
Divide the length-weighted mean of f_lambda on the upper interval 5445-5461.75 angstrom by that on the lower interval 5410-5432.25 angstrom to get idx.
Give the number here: 0.99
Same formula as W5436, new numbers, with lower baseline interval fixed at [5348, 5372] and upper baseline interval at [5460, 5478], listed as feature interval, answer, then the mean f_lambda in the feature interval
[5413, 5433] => -0.7 angstrom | 1.88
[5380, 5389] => -0.5 angstrom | 1.95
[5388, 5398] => 0.2 angstrom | 1.81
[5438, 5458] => -1.1 angstrom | 1.89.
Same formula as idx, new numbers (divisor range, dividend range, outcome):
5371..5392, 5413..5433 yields 0.98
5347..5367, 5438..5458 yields 1.01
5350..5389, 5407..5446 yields 0.99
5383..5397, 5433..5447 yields 1.04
